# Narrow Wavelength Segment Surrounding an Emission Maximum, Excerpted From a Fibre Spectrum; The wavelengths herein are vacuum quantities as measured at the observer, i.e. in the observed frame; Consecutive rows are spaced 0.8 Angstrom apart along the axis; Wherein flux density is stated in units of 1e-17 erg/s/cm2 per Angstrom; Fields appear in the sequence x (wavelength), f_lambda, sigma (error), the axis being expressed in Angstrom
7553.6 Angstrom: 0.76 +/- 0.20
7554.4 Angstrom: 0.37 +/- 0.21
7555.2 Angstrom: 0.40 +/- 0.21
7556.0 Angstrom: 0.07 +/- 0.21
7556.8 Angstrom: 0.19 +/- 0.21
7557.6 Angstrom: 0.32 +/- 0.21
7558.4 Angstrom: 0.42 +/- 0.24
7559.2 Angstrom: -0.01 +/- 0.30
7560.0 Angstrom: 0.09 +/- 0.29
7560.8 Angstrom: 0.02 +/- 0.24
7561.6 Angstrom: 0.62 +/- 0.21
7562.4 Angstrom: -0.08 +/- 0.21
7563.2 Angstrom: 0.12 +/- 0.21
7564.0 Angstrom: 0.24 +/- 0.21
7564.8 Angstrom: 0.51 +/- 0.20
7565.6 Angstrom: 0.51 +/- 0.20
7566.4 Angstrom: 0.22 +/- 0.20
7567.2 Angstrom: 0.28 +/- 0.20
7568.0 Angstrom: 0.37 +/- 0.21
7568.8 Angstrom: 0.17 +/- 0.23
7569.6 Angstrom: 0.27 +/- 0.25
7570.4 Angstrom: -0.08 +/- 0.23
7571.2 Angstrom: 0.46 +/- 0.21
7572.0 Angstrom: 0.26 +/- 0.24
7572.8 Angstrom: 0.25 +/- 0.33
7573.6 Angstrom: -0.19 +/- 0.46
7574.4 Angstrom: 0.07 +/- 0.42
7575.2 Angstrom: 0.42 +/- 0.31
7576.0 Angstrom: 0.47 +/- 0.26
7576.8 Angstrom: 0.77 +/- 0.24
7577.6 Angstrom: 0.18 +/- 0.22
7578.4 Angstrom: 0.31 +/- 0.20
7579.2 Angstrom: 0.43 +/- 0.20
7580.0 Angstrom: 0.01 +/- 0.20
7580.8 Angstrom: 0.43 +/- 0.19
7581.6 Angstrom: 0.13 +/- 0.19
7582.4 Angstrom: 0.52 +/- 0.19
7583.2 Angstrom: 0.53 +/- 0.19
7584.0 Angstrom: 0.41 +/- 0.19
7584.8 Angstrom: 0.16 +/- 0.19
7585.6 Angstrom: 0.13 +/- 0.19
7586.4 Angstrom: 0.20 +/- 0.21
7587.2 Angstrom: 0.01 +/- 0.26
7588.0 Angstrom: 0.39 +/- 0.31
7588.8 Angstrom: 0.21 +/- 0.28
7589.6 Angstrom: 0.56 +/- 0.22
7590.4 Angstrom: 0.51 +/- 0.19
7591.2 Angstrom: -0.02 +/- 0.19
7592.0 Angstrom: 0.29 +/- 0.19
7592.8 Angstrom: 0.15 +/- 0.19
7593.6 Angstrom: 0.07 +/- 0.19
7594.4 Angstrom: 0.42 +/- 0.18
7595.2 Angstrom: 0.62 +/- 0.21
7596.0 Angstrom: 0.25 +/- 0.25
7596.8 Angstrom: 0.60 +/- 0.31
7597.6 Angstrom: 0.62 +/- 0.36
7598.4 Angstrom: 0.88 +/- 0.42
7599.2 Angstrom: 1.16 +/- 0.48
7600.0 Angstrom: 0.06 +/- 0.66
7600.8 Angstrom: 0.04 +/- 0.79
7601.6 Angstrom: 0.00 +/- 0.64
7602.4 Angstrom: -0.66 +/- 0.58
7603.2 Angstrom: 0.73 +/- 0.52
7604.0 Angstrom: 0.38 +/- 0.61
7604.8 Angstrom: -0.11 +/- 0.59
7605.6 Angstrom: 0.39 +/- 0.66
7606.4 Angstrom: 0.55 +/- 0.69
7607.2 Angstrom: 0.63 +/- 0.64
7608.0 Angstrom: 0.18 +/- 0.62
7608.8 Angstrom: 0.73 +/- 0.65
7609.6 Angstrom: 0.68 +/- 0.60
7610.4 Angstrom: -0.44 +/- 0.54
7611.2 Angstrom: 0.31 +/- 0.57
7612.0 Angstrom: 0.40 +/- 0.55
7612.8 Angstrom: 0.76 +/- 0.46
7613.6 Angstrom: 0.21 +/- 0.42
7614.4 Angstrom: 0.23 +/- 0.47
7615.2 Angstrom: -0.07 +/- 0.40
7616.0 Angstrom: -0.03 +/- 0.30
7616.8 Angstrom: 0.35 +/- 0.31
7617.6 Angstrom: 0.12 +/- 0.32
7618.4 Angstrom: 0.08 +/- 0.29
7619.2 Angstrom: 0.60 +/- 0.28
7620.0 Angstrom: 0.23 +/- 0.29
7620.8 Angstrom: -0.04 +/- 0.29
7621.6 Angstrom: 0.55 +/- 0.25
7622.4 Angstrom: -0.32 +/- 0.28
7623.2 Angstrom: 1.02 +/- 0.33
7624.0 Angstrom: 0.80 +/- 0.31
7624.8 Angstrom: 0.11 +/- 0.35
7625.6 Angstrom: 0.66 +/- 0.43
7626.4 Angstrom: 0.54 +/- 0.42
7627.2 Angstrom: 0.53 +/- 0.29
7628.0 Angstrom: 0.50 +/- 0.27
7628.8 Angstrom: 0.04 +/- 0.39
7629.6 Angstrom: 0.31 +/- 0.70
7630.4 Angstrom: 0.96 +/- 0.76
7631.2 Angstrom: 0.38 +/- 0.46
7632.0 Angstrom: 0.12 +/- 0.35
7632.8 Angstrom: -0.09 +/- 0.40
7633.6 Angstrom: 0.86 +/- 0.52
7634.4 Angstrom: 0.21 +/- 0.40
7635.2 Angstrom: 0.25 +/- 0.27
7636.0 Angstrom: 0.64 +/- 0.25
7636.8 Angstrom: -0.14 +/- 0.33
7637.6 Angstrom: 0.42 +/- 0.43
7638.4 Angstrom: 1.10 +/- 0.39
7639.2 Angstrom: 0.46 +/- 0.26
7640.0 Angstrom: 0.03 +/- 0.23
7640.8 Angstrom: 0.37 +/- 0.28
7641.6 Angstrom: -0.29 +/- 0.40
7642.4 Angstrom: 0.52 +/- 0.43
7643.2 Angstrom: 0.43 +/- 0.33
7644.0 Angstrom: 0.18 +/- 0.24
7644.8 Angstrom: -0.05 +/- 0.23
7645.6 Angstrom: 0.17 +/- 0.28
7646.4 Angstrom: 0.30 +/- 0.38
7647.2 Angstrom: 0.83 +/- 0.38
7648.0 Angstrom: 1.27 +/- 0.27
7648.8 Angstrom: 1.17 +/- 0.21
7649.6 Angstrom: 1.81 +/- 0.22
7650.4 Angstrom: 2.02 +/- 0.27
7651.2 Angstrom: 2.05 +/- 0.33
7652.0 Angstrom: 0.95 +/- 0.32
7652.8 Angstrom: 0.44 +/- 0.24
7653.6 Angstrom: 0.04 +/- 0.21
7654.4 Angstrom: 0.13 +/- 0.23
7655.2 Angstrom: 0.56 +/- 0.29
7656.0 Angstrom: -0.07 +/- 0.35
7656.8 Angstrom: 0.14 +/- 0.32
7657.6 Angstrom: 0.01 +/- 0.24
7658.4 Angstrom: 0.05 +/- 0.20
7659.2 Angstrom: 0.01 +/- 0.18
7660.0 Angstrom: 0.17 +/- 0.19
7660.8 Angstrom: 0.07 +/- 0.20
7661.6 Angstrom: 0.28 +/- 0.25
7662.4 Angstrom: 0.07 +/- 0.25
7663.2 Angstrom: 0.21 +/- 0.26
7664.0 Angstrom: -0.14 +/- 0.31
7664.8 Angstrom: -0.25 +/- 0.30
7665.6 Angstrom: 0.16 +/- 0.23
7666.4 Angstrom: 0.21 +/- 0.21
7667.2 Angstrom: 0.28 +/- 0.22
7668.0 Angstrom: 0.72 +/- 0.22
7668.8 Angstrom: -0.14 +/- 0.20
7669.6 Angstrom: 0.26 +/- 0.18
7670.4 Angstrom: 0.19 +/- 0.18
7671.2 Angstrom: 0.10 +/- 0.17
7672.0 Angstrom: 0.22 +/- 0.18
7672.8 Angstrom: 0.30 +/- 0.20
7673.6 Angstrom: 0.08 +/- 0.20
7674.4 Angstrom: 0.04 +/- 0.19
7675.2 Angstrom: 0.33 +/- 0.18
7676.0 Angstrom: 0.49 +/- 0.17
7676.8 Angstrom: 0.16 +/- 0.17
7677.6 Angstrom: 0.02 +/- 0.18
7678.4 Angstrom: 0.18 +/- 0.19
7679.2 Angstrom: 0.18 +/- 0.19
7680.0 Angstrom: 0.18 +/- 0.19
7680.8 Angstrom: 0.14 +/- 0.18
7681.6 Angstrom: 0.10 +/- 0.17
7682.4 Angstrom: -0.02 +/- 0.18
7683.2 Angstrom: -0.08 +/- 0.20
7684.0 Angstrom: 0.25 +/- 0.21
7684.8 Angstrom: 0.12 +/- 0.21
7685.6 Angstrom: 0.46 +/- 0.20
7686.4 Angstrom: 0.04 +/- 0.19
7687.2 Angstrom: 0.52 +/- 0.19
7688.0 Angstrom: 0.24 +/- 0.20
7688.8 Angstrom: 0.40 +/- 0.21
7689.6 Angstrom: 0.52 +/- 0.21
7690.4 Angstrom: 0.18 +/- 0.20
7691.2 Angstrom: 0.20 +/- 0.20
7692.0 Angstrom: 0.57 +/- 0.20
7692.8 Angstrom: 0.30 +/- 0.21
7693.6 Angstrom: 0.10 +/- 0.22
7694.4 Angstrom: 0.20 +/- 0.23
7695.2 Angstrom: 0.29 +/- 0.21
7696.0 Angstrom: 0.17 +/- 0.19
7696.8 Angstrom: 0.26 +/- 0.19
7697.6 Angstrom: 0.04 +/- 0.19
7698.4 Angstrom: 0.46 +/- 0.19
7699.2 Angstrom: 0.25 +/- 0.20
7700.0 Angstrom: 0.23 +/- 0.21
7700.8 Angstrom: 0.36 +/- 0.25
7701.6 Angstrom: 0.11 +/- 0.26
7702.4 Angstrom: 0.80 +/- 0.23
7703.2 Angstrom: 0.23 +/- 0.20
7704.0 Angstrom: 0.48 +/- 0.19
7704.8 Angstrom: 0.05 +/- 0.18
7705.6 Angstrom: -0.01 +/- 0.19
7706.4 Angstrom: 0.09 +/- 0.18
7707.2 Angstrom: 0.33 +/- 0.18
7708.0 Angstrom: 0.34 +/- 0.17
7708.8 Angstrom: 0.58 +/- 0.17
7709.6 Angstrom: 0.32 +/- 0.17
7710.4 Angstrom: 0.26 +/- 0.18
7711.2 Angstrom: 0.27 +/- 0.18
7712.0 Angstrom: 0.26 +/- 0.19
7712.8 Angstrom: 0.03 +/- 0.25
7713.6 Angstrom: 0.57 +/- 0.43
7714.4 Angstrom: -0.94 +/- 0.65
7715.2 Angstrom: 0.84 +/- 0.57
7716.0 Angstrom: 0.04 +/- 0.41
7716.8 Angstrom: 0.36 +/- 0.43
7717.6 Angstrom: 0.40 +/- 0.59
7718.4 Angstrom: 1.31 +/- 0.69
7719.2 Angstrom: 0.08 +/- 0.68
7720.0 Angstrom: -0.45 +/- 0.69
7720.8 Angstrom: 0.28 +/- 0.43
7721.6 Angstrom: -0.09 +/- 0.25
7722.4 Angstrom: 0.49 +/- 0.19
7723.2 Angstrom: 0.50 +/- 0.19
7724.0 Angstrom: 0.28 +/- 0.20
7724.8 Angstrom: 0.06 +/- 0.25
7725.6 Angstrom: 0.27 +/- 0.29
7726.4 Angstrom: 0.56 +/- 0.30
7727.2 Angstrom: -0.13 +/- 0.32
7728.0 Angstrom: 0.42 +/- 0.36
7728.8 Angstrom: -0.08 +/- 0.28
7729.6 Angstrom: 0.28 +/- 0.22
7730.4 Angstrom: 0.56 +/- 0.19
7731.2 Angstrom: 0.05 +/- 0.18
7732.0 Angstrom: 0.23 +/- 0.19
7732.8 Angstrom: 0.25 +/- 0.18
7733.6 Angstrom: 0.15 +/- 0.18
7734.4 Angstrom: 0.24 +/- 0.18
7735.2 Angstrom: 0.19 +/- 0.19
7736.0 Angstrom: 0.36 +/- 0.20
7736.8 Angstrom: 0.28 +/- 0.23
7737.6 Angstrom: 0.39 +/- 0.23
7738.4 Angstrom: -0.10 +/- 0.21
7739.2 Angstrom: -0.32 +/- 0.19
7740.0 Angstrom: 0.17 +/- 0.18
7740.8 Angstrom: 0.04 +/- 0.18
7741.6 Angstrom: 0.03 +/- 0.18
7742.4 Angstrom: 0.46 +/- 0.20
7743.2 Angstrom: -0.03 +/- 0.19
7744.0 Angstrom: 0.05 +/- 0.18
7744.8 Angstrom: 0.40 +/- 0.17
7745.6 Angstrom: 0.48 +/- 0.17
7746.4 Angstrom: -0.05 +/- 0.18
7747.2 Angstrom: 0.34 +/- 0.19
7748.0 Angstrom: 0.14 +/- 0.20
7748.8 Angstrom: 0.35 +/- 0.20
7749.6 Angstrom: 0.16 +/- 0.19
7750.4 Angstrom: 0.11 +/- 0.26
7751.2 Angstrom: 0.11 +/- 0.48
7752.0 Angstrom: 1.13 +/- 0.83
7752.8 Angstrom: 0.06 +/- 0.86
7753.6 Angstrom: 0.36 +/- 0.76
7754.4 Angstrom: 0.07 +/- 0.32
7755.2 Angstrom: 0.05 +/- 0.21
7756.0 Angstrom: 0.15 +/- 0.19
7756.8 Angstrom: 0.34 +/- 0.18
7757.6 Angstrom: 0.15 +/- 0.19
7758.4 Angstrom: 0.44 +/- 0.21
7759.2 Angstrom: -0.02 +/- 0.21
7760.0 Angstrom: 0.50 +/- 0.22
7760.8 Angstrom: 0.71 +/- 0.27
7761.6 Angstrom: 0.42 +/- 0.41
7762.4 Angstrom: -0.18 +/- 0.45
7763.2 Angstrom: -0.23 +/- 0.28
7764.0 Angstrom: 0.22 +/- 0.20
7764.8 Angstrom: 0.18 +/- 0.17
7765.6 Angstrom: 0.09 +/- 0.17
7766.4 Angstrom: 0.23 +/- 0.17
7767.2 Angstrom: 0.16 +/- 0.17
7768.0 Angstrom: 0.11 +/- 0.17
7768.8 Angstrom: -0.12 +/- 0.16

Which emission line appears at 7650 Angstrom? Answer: H-gamma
